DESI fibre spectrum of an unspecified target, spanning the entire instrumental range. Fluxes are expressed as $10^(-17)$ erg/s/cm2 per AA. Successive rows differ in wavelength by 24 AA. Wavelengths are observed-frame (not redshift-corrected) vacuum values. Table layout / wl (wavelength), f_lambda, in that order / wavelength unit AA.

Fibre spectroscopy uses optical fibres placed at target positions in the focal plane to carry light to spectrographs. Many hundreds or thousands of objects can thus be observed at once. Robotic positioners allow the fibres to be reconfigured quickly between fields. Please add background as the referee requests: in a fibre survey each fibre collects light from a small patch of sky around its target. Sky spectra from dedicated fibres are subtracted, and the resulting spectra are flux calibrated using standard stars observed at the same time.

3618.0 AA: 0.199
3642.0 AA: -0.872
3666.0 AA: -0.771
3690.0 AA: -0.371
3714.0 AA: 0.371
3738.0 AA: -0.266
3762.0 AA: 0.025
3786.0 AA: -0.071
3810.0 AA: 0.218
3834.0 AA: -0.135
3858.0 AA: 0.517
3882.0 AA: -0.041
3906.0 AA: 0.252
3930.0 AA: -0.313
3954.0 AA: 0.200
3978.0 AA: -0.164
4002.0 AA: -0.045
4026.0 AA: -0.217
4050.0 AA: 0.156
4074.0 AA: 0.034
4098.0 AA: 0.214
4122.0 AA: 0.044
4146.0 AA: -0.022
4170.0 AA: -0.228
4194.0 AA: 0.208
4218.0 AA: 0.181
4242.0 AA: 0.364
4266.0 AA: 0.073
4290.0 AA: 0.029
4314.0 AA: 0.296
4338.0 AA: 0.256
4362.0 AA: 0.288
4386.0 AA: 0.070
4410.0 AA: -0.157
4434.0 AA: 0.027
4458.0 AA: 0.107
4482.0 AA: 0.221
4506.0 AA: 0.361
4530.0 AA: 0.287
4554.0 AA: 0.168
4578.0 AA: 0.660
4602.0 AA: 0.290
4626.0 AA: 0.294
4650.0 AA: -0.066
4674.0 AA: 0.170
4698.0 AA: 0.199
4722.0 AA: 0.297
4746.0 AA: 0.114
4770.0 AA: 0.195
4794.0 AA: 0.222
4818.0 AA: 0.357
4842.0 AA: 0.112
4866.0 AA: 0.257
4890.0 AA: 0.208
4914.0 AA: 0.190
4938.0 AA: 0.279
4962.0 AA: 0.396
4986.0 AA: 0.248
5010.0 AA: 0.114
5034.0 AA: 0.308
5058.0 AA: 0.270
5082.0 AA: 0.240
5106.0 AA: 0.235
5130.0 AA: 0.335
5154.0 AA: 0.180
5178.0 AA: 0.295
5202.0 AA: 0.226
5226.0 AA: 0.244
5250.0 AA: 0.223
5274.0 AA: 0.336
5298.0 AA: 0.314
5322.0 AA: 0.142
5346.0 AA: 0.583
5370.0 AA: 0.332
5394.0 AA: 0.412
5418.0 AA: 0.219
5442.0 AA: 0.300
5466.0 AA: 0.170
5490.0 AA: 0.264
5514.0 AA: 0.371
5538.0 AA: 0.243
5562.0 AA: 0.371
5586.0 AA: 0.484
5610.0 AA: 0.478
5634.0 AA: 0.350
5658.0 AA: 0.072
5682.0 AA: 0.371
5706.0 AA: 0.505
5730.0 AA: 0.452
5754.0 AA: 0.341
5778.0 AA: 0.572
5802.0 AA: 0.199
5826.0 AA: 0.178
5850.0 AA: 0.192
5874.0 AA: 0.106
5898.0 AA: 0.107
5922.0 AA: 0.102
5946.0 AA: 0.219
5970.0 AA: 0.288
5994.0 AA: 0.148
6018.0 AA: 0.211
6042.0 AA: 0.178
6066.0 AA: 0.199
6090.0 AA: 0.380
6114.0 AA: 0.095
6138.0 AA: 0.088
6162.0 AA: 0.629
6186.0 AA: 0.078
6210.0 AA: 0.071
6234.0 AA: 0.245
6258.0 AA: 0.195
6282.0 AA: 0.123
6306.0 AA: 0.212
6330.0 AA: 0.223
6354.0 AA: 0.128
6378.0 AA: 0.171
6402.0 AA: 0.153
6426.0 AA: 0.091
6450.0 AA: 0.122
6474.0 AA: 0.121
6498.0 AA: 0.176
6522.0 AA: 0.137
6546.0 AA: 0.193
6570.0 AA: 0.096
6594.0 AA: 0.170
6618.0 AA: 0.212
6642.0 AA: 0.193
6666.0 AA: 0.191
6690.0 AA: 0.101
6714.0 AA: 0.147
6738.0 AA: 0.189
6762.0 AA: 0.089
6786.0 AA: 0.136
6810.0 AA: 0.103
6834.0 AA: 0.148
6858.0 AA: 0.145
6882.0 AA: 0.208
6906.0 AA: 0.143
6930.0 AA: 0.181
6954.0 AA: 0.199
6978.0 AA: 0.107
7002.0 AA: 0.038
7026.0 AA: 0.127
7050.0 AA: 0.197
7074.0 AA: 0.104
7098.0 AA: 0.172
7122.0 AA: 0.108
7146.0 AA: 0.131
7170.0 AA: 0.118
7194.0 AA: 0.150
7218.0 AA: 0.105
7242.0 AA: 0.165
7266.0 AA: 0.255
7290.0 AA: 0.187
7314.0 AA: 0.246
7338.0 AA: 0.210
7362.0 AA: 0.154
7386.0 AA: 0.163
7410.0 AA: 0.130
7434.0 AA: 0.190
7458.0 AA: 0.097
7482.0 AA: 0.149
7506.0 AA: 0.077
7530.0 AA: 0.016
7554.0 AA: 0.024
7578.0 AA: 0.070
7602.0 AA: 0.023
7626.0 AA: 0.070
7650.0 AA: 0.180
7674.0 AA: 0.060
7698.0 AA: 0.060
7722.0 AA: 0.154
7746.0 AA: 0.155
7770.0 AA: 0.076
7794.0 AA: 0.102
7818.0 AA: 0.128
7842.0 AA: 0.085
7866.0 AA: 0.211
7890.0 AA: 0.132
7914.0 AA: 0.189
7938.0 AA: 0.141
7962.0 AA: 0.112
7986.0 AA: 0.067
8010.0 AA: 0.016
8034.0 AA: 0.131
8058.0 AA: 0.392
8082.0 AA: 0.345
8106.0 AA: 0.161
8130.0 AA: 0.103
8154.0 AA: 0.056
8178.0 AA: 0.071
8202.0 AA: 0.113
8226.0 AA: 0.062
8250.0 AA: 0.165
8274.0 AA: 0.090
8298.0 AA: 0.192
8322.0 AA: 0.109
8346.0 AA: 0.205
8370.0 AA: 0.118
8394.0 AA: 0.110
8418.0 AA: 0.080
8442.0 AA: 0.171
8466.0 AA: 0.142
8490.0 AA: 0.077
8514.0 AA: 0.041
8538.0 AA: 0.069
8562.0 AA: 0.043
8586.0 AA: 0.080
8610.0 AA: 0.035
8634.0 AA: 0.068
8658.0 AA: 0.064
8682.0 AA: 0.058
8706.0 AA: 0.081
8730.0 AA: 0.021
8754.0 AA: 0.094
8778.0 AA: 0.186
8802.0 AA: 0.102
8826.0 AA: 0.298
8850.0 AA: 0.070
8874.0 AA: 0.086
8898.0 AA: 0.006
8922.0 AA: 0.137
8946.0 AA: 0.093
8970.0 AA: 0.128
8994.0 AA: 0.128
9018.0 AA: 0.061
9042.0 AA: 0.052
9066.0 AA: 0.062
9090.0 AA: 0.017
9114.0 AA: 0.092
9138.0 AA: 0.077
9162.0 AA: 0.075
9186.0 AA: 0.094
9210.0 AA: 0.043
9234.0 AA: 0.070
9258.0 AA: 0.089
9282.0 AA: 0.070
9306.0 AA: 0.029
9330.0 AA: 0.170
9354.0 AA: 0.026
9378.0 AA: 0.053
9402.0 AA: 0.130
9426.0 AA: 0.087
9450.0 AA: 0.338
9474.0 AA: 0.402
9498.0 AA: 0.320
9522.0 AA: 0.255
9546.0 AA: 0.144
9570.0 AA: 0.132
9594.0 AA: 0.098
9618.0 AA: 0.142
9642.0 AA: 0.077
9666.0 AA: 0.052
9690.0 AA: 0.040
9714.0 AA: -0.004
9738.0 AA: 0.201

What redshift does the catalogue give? 0.229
